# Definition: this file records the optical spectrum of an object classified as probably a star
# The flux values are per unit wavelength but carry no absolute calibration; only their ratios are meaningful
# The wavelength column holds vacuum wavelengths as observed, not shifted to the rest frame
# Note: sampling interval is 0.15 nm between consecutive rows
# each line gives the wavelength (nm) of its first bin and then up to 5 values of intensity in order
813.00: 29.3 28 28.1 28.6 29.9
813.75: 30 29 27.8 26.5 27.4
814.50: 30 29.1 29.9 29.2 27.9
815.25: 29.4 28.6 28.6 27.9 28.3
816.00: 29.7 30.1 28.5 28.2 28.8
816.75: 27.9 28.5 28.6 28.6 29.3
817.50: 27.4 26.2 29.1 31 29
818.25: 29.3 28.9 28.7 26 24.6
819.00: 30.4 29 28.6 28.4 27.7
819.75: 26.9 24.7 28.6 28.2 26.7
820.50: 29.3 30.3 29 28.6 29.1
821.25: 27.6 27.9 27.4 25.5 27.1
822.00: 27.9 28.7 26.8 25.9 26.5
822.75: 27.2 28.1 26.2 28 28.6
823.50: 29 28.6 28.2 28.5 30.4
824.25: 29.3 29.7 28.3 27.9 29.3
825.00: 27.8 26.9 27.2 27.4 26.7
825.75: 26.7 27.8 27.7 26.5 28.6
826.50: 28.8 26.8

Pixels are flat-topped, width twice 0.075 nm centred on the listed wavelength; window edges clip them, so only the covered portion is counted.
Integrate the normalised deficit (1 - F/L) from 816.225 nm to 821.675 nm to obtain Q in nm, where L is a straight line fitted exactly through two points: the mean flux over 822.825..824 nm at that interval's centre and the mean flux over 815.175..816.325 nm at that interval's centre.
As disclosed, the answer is 0.07 nm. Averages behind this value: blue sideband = 28.9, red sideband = 28.1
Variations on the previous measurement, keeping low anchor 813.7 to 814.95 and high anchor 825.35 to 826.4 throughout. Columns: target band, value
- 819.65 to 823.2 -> 0.03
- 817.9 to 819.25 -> -0.01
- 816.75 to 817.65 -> 0.00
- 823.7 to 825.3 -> -0.06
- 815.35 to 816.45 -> -0.01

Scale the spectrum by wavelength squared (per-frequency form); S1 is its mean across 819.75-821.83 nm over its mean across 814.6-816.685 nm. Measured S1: 0.98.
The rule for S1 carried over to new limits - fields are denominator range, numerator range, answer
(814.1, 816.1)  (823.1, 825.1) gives 1.02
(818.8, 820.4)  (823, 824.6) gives 1.05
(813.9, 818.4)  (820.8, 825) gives 0.99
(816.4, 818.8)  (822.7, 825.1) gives 1.02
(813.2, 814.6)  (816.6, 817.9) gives 1.00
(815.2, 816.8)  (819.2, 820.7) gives 0.98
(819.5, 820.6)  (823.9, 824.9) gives 1.07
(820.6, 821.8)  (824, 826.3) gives 1.01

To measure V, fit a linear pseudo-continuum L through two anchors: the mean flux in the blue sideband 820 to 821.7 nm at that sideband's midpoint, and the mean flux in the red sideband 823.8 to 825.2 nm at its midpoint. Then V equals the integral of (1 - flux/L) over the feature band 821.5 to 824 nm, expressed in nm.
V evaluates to 0.08 nm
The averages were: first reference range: 28.3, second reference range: 28.7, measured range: 27.5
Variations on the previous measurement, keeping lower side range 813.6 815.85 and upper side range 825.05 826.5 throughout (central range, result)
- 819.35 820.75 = 0.01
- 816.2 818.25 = -0.01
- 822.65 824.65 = -0.06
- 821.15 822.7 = 0.04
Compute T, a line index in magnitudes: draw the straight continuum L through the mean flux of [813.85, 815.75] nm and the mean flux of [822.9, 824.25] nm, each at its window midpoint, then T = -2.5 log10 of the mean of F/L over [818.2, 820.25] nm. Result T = 0.03 mag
